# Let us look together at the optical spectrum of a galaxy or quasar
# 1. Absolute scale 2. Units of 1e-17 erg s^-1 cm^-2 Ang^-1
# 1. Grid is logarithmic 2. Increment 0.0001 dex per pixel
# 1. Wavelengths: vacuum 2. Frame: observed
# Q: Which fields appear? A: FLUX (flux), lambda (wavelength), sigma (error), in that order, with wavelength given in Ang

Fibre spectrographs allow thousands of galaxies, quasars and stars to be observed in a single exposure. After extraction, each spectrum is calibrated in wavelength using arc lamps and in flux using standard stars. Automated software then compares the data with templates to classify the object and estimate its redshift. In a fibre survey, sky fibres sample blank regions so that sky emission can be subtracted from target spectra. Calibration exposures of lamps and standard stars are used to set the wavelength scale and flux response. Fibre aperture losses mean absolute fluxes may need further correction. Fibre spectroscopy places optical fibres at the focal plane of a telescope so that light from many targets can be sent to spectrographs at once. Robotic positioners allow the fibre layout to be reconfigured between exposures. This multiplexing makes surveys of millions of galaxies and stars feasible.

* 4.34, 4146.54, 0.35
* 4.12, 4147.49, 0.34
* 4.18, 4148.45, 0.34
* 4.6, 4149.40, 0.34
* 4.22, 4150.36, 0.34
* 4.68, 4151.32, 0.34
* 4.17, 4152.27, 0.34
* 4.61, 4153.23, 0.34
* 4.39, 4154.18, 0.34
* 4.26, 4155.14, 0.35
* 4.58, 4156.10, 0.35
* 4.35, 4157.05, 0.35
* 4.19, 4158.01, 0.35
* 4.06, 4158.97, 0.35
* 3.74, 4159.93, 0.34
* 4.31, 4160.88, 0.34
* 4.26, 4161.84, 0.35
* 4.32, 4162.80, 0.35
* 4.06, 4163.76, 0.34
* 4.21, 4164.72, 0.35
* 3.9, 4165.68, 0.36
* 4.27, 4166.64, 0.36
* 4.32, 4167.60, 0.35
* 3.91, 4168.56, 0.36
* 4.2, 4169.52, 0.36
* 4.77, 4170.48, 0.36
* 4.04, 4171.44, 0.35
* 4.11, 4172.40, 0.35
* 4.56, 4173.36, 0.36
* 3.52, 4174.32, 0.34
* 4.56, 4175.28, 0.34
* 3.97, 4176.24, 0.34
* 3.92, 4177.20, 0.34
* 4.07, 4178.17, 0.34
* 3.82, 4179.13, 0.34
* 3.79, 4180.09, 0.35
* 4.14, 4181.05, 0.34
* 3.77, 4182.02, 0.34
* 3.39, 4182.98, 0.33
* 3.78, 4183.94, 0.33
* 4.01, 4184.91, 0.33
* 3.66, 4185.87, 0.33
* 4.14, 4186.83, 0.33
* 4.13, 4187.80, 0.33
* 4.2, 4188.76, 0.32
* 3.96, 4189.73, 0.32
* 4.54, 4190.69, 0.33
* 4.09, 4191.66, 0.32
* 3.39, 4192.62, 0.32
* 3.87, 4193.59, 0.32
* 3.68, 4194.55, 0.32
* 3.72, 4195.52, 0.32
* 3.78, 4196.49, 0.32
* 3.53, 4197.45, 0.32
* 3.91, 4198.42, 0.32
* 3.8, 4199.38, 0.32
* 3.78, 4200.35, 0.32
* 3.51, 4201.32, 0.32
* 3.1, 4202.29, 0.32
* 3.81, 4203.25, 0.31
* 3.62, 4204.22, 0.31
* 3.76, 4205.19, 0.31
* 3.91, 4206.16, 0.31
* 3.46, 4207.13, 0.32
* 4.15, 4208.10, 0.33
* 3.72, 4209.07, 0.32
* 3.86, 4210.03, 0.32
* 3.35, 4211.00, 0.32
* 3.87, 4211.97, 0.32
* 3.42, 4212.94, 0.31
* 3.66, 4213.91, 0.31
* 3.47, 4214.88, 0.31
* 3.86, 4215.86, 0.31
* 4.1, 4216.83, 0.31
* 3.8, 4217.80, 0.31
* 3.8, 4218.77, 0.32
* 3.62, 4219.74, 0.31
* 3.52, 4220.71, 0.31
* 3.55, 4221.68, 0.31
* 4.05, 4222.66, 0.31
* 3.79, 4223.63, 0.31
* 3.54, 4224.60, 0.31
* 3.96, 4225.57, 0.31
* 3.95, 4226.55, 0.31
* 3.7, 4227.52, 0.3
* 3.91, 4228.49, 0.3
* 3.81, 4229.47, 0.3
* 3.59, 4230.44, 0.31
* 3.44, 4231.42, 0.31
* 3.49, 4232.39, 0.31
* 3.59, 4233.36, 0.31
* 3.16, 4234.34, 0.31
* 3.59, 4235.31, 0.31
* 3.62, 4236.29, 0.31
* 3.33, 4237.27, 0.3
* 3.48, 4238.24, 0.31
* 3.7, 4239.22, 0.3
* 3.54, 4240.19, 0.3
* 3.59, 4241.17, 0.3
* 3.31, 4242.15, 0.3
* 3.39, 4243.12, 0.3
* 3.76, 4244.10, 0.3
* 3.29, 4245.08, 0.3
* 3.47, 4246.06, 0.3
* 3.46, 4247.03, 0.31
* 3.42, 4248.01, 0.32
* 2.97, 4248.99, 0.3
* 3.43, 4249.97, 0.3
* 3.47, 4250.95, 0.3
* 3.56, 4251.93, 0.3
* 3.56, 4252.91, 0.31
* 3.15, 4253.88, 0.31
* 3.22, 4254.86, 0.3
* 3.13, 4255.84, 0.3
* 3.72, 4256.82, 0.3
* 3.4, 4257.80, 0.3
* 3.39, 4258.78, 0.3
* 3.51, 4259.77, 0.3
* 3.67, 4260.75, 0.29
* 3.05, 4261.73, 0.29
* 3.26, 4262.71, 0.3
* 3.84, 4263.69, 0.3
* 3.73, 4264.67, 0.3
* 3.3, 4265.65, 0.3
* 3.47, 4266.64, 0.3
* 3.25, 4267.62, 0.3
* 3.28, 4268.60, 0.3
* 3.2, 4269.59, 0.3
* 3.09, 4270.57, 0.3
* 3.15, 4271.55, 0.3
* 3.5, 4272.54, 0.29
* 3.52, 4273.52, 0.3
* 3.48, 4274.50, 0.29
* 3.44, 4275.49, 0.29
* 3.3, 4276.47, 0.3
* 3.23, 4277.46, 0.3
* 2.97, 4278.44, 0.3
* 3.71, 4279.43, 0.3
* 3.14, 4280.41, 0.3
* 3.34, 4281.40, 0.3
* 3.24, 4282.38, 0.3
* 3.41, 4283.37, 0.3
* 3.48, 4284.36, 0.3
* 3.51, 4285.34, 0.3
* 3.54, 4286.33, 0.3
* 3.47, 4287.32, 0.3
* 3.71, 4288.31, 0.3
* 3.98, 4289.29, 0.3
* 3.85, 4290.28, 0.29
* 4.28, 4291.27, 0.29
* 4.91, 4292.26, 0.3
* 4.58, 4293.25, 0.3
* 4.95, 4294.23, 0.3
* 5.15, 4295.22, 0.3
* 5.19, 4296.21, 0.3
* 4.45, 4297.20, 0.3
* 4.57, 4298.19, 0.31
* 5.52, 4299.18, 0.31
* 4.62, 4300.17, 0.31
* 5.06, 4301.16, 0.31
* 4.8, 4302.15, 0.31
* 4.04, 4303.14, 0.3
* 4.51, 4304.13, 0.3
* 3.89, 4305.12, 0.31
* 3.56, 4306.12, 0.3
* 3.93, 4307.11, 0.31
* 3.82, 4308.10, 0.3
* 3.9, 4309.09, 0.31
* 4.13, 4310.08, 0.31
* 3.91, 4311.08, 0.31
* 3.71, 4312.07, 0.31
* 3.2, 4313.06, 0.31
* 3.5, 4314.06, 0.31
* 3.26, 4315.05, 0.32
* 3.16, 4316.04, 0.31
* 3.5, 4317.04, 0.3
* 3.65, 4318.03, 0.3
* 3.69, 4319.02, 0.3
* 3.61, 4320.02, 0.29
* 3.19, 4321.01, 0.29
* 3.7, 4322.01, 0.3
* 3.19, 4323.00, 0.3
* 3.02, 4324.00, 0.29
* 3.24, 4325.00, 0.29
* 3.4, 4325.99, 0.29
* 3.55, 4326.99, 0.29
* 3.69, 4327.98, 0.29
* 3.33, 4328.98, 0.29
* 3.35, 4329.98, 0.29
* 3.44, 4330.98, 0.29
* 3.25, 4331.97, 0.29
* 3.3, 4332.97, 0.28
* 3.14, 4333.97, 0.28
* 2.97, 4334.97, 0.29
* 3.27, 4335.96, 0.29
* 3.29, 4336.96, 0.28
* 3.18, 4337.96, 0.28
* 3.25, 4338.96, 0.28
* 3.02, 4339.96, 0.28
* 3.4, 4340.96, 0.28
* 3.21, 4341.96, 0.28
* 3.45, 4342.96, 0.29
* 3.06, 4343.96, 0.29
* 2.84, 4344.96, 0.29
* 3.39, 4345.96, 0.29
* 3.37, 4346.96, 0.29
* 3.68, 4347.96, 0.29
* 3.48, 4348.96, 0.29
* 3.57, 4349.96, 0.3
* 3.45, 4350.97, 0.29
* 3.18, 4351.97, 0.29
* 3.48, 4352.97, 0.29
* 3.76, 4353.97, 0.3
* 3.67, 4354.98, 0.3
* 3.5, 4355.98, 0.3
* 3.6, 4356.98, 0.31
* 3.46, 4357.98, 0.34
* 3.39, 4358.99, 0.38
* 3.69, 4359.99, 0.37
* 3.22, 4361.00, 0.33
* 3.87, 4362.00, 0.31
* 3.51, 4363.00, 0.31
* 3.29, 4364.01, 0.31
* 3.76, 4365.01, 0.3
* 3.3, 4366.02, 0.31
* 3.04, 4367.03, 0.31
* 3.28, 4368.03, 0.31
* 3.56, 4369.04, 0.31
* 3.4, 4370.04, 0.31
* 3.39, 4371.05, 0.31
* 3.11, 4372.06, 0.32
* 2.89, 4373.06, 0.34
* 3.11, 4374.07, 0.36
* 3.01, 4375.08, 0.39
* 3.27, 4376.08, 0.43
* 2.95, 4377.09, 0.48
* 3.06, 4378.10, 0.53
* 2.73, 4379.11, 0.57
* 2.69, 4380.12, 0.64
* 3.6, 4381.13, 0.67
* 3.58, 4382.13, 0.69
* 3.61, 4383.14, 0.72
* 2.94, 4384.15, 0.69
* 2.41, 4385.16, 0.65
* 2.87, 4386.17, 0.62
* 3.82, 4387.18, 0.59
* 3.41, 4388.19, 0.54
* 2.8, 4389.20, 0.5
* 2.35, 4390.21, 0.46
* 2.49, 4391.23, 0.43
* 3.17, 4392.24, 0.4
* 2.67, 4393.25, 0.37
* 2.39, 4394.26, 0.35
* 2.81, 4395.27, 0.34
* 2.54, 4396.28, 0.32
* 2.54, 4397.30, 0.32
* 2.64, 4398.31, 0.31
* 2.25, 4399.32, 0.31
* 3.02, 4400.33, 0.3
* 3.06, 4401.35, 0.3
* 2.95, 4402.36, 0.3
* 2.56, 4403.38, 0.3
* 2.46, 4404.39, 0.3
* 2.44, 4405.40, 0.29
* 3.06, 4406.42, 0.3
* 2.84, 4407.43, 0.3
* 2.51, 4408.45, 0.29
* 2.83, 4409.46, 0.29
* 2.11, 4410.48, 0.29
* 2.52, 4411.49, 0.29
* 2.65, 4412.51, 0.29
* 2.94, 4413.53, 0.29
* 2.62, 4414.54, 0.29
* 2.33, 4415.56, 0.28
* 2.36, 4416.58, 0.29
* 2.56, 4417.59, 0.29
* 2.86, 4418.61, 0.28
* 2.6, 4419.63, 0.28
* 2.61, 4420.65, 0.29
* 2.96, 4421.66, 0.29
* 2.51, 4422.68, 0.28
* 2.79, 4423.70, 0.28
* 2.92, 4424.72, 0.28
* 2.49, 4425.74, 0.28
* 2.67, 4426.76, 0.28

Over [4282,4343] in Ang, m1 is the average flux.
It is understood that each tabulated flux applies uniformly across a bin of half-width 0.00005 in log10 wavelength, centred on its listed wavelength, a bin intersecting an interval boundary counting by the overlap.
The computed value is 3.76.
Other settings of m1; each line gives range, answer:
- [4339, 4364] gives 3.42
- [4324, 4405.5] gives 3.18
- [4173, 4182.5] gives 4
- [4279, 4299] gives 4.05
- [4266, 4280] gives 3.33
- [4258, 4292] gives 3.46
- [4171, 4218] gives 3.84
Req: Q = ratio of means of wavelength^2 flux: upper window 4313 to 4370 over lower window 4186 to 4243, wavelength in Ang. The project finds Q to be 0.97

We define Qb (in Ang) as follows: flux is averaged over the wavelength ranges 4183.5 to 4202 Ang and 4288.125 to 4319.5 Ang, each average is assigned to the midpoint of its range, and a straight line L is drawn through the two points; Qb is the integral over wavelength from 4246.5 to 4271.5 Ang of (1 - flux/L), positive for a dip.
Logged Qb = 4.1 Ang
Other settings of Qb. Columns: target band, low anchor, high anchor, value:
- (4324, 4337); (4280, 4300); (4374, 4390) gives 1.3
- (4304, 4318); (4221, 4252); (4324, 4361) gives -1.1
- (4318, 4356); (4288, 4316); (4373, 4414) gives 3.4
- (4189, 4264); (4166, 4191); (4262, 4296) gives 4.7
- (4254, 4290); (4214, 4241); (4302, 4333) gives 2.2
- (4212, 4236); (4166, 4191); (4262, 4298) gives 1.3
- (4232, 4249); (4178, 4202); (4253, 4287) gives 0.4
